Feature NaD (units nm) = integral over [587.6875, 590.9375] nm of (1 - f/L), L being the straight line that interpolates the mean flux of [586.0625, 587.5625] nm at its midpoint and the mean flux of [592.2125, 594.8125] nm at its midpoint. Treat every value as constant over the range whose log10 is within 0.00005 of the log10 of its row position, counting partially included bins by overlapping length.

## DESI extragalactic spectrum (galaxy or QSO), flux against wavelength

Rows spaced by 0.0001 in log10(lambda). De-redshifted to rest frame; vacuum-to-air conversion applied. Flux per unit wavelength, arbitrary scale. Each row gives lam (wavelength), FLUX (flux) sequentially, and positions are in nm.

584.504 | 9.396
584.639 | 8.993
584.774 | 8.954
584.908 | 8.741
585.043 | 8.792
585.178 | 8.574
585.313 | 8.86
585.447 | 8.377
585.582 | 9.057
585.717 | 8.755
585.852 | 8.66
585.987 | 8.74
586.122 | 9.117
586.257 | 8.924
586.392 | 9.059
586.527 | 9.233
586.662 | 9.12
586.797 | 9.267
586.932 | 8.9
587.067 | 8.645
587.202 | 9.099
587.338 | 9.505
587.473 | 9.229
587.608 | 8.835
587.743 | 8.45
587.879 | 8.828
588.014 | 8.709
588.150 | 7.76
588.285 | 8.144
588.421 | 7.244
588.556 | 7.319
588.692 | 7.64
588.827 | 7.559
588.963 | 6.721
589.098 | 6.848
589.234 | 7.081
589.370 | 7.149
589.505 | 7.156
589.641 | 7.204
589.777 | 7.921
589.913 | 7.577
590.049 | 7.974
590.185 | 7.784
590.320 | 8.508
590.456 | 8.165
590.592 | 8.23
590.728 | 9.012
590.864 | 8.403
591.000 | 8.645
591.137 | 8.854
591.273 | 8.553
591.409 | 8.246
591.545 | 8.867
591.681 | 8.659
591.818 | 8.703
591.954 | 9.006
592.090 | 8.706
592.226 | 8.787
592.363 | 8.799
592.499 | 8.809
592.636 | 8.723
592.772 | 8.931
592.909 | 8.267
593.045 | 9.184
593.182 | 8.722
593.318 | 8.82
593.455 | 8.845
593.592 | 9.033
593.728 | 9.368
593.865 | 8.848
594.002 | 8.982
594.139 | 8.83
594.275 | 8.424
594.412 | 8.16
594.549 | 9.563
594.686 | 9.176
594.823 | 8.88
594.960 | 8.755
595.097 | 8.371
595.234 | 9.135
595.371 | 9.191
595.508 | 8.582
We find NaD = 0.43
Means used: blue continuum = 9.1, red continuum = 8.86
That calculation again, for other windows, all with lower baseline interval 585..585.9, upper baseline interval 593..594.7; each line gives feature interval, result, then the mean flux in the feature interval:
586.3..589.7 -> 0.23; 8.2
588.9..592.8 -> 0.28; 8.2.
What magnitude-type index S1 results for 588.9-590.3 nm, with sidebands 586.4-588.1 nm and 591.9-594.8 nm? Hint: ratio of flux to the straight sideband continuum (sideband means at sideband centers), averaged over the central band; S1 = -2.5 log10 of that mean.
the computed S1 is 0.21 mag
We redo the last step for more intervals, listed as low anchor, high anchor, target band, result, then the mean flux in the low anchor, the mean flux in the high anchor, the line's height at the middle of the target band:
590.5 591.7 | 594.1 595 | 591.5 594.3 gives -0.014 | 8.6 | 8.83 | 8.72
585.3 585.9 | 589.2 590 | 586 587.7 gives -0.094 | 8.74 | 7.37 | 8.31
